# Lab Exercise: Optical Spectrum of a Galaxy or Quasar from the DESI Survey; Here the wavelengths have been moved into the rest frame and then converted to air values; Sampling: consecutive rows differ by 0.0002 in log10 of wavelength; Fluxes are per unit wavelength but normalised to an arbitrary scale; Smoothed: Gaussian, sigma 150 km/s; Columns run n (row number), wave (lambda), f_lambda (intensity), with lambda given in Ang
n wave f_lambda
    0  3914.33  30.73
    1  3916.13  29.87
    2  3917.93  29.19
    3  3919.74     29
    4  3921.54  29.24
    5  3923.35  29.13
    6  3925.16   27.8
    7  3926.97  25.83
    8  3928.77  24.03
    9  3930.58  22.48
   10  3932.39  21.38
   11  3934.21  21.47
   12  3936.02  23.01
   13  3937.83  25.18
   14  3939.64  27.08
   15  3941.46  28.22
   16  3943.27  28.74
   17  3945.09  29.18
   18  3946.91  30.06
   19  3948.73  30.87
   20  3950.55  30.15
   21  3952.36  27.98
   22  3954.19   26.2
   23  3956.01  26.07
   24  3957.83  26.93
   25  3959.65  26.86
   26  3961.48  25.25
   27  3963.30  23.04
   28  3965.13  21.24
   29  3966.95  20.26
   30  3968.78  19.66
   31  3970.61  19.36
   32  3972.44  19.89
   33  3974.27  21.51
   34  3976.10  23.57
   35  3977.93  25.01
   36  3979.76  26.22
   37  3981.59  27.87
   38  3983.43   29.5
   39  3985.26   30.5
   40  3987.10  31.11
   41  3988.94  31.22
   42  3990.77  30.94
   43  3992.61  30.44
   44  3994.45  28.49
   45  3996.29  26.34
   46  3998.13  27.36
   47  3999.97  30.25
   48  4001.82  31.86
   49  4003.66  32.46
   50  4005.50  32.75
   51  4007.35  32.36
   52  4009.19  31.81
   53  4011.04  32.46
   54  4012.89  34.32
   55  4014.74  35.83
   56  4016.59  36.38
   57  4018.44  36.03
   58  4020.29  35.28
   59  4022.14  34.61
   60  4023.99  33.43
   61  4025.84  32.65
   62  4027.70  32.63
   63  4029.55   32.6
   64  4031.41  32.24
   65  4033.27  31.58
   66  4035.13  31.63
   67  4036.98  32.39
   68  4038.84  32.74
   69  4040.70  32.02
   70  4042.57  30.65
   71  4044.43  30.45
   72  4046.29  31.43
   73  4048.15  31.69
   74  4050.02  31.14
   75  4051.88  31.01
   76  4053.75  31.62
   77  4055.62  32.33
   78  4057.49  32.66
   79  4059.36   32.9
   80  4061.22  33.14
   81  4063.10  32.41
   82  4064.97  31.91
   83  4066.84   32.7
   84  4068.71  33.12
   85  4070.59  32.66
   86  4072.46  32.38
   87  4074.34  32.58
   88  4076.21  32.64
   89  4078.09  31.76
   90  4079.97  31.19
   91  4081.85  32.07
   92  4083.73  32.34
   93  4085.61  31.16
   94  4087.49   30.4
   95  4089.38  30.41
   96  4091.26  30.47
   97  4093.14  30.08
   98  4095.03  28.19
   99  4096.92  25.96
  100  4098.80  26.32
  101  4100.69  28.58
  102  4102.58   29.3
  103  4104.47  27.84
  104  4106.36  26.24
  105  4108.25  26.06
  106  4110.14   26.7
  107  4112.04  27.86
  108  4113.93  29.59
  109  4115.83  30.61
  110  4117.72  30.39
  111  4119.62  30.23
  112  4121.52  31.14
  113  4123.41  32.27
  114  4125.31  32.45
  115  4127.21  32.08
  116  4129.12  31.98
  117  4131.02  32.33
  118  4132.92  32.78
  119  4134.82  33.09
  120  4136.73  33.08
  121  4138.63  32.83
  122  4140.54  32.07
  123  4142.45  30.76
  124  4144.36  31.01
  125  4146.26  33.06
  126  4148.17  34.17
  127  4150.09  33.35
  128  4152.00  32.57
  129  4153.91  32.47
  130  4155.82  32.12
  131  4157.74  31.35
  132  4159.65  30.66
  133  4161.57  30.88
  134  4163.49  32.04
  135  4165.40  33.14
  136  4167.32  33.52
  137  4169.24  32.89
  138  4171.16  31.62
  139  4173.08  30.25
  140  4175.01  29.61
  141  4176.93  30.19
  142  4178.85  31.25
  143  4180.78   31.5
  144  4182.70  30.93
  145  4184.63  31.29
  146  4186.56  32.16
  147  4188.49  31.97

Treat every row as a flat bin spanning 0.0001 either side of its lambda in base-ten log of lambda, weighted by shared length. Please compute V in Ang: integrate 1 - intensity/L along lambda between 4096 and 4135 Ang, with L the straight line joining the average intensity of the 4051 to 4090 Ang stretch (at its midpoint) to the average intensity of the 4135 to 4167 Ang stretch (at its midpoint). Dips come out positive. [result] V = 3.1 Ang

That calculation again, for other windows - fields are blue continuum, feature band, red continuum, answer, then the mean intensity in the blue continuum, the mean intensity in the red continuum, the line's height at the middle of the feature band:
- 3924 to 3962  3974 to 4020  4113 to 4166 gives -4.1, 26.4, 31.9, 28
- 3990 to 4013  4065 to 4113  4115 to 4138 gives 2.4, 30.8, 31.9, 31.6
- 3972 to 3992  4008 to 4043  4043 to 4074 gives -3.8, 27.3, 32.1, 30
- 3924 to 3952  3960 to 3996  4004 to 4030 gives 5.6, 26.4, 33.8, 30.2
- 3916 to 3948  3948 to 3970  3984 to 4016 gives 2.5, 26.7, 31.2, 28.5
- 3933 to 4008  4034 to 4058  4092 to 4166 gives -2.4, 27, 30.7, 28.7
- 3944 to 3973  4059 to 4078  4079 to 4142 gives -2.5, 25.3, 30.3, 28.9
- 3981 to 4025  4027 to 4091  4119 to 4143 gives 0.1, 31.9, 32.1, 32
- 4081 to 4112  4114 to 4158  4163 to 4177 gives -2.4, 28.8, 31.7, 30.4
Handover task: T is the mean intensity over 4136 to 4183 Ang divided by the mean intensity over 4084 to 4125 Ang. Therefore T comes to 1.09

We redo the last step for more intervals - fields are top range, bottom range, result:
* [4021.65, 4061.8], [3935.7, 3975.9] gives 1.27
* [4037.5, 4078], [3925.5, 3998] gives 1.23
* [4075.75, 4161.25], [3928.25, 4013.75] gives 1.13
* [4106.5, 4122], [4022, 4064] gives 0.90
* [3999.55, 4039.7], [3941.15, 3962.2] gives 1.18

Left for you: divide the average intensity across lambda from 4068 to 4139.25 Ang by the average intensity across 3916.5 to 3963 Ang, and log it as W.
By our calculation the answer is 1.1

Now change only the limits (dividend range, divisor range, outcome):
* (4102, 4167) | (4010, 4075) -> 0.95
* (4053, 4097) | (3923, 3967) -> 1.22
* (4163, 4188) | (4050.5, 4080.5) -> 0.98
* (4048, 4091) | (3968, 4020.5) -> 1.09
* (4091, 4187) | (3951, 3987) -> 1.24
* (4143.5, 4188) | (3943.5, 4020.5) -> 1.12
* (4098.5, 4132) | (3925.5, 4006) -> 1.12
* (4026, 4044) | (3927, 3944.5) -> 1.29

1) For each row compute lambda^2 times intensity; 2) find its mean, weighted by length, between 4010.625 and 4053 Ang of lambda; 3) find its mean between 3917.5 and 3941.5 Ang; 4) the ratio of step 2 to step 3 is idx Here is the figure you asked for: 1.3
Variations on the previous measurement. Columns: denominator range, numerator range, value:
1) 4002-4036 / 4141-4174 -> 1.03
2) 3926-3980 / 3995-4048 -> 1.35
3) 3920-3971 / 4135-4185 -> 1.38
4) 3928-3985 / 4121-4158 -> 1.41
